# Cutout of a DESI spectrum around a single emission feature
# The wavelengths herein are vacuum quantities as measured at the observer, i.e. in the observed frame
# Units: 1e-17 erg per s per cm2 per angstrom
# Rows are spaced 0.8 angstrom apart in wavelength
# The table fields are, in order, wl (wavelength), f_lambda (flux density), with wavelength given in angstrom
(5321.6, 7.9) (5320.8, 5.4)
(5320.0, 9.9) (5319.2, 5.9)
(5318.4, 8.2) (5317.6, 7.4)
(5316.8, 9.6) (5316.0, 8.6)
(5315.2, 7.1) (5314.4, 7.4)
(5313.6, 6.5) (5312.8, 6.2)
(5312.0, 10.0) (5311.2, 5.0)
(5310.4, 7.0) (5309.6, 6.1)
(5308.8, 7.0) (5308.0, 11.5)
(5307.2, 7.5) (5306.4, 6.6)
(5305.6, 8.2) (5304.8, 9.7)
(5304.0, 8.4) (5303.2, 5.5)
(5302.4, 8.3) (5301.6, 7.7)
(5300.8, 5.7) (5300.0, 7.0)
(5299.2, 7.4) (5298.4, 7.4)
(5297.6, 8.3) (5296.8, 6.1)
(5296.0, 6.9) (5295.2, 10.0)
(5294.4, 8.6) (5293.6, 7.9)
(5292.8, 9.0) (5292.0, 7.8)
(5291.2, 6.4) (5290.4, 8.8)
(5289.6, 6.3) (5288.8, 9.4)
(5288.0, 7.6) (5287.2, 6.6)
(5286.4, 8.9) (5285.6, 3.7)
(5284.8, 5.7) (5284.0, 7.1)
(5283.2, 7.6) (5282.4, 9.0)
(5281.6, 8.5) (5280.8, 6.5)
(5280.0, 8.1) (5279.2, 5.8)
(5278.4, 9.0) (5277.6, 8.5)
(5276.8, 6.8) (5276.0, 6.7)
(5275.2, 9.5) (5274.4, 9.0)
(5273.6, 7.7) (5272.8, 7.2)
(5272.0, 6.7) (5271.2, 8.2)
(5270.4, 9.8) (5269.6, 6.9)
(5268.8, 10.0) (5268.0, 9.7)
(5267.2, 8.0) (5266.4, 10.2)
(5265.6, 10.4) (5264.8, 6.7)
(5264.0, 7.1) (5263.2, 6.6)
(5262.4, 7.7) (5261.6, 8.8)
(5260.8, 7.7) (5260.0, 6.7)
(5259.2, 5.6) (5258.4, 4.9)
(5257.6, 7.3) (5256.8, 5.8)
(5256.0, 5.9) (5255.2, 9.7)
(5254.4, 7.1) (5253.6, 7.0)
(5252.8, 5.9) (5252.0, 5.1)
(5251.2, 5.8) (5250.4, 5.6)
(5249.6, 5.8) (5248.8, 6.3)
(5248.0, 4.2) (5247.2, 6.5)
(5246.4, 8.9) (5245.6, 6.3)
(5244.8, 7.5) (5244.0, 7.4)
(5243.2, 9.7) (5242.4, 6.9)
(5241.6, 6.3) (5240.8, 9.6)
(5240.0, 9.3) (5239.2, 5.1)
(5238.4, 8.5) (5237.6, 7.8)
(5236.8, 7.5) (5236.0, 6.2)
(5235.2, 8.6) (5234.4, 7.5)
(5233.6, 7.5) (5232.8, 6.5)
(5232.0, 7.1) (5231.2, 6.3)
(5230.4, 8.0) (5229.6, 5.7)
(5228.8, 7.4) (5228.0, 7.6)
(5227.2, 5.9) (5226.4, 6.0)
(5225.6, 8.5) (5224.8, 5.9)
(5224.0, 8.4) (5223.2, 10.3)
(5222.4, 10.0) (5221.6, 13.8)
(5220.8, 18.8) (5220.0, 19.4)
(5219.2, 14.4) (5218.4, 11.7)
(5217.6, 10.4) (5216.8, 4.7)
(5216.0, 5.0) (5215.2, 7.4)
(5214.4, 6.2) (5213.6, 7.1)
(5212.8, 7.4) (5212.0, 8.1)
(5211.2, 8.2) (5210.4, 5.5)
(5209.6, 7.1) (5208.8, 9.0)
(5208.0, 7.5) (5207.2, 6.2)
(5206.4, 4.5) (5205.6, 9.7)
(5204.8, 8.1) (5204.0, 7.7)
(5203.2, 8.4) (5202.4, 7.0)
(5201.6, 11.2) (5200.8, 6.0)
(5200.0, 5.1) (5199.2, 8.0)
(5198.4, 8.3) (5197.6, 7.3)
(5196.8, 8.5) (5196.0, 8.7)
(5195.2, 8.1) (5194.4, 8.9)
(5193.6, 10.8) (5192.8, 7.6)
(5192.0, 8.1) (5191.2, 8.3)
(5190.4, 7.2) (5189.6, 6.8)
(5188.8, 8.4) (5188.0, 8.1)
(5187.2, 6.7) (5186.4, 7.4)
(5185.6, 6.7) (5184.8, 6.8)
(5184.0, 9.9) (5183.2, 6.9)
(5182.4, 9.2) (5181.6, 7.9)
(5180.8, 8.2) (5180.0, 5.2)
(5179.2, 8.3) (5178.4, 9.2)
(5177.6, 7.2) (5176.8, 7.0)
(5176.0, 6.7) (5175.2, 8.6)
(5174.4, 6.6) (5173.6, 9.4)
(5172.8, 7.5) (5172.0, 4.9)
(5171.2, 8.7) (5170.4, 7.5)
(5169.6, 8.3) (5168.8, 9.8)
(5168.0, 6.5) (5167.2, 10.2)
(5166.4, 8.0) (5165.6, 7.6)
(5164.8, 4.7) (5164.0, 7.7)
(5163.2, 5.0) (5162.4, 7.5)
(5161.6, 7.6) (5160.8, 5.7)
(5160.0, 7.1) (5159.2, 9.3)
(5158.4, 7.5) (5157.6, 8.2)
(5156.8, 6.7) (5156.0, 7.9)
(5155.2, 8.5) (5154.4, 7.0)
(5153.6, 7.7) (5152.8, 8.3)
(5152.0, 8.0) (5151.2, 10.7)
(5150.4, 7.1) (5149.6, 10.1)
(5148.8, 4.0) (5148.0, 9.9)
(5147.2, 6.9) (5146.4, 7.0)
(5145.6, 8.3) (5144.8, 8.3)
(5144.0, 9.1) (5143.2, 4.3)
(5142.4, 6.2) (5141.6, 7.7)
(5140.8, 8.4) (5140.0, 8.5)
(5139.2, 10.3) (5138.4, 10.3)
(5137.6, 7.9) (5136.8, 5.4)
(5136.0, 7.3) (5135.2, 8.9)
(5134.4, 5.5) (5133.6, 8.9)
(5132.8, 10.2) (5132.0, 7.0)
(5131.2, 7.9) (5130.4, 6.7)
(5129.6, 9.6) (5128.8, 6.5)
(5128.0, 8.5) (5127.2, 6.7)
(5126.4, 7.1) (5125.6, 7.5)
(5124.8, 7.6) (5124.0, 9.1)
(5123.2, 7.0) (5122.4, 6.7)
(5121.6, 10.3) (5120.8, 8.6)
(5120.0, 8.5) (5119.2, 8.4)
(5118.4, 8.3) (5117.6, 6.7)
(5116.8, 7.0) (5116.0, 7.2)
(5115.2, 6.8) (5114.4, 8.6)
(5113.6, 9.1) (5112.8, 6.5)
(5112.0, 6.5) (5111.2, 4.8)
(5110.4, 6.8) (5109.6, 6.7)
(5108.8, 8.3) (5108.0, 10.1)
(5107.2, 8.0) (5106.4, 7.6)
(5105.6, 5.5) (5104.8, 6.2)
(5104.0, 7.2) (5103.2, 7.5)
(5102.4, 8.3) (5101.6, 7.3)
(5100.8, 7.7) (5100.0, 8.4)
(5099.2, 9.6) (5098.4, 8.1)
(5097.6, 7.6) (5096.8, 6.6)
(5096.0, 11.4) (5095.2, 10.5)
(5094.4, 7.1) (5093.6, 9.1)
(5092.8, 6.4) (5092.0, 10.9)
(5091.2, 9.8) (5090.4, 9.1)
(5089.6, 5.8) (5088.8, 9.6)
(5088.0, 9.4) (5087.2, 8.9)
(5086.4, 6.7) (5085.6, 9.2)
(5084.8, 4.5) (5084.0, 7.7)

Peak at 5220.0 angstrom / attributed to H-beta 4861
